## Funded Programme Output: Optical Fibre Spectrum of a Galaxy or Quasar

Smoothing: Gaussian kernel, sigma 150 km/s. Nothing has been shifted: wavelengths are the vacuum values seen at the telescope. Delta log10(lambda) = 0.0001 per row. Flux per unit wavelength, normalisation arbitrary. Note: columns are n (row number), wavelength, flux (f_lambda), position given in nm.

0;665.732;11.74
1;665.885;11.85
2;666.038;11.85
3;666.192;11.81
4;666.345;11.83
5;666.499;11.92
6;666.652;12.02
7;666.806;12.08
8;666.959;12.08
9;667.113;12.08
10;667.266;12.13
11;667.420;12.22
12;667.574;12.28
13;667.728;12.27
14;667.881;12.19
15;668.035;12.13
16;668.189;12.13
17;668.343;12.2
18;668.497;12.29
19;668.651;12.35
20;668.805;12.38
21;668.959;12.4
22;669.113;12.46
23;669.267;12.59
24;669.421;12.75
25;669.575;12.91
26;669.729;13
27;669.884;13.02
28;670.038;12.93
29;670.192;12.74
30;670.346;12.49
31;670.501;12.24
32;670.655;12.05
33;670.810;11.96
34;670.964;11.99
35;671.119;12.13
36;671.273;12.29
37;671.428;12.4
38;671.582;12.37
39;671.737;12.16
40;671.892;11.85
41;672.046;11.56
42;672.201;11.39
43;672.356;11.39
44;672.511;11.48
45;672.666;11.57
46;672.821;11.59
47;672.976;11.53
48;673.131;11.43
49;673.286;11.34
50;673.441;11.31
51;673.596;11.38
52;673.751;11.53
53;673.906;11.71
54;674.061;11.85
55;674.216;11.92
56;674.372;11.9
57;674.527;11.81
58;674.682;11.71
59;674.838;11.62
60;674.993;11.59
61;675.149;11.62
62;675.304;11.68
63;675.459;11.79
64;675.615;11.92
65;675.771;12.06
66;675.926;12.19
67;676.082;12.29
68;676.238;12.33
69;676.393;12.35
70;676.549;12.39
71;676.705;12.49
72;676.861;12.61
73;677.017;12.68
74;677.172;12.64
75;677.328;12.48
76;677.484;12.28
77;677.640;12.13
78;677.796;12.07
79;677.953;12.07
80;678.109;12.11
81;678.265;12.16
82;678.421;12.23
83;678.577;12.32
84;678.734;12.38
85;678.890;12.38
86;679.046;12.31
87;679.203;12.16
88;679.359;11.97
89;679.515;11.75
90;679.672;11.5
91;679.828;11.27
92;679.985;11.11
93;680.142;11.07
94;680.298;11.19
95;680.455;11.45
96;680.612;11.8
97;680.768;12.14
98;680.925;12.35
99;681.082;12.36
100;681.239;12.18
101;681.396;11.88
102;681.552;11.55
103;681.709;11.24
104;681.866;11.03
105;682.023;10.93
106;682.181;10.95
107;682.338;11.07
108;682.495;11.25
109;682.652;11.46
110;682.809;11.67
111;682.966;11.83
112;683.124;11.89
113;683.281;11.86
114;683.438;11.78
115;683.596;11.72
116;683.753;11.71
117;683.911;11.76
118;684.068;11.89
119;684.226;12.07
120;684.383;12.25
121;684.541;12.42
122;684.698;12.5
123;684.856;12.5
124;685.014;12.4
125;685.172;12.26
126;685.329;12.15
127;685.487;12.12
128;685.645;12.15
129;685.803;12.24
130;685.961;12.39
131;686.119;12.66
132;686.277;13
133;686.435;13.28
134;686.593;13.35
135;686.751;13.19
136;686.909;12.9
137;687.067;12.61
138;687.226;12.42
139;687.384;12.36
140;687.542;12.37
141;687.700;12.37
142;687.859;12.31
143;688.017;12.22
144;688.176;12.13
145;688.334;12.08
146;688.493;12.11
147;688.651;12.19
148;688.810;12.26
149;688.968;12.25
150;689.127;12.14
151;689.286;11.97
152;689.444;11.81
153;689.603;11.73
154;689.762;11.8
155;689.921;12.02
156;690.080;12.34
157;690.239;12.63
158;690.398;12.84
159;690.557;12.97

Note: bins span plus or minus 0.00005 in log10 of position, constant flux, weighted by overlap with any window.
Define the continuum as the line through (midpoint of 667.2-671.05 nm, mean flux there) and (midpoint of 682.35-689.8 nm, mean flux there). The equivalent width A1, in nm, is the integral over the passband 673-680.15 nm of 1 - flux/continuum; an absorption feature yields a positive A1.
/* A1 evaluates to 0.21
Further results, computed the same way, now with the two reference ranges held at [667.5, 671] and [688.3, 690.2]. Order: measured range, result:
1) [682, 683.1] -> 0.08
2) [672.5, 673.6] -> 0.08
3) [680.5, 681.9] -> 0.04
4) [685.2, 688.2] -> -0.11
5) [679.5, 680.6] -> 0.08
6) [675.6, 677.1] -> -0.01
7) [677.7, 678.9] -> 0.01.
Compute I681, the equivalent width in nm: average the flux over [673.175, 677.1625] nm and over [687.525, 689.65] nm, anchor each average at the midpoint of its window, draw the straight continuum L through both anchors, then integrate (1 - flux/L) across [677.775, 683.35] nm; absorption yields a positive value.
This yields 0.13 nm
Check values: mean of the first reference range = 11.9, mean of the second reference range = 12.1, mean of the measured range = 11.7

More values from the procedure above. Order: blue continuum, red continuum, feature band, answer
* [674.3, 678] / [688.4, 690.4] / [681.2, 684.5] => 0.137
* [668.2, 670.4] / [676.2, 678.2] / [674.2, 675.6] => 0.078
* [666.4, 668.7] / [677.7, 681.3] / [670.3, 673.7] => 0.074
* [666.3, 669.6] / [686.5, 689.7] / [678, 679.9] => 0.039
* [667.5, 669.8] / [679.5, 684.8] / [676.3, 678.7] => -0.081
